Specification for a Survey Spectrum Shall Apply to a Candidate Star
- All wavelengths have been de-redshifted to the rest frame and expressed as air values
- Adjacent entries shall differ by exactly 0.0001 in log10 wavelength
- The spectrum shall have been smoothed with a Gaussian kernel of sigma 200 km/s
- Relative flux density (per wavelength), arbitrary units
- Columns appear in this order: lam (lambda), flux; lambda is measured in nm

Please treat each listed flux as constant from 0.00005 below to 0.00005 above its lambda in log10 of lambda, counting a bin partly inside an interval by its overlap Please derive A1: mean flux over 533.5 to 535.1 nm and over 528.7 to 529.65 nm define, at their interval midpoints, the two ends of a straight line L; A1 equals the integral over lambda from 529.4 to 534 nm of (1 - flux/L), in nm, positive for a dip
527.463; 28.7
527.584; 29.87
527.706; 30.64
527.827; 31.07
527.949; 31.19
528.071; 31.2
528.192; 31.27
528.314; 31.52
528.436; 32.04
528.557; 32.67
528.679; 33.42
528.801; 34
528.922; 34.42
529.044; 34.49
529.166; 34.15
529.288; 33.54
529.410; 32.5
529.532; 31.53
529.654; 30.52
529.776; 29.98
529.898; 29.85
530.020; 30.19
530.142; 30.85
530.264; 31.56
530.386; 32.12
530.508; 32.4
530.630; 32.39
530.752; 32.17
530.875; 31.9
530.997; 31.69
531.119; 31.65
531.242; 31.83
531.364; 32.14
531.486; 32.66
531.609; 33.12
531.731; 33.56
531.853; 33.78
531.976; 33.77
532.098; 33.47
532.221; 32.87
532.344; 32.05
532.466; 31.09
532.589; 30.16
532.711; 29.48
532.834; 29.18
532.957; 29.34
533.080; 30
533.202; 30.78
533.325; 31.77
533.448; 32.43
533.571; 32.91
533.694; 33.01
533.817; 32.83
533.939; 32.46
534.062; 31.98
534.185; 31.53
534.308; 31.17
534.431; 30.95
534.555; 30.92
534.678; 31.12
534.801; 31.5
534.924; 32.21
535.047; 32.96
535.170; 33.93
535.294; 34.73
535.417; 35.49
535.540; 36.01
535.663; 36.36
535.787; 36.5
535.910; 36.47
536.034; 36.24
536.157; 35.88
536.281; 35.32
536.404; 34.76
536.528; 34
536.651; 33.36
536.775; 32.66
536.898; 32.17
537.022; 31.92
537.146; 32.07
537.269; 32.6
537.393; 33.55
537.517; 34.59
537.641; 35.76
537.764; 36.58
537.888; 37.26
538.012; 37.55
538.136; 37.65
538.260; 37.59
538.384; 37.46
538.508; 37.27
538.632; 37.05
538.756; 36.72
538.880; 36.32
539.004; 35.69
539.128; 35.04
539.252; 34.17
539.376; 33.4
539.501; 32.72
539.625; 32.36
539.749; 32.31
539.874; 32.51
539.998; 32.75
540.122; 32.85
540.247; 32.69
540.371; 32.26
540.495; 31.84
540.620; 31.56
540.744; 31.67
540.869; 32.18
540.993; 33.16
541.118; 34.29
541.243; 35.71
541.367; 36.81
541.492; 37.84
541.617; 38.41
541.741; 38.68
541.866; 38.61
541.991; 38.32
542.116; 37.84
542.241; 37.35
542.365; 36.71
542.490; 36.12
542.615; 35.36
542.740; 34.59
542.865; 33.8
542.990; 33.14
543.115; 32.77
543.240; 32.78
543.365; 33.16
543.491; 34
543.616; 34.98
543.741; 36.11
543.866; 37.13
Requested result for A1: 0.13 nm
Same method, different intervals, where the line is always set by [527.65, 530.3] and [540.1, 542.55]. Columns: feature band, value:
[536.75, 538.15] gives -0.01 nm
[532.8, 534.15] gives 0.07 nm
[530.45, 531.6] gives 0.01 nm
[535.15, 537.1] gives -0.05 nm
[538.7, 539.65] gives 0.00 nm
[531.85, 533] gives 0.05 nm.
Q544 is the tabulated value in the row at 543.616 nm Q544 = 34.98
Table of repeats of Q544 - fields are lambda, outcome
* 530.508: 32.4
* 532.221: 32.87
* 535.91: 36.47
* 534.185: 31.53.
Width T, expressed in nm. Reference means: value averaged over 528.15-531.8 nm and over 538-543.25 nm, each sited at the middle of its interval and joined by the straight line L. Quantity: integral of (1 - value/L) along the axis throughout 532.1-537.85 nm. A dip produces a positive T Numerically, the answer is 0.10 nm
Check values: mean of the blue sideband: 32.2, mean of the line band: 33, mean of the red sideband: 35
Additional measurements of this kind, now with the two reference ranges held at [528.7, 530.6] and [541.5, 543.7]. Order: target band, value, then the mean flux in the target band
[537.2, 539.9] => -0.05 nm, 35.3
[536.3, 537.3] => 0.03 nm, 33.1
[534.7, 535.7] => -0.01 nm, 34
